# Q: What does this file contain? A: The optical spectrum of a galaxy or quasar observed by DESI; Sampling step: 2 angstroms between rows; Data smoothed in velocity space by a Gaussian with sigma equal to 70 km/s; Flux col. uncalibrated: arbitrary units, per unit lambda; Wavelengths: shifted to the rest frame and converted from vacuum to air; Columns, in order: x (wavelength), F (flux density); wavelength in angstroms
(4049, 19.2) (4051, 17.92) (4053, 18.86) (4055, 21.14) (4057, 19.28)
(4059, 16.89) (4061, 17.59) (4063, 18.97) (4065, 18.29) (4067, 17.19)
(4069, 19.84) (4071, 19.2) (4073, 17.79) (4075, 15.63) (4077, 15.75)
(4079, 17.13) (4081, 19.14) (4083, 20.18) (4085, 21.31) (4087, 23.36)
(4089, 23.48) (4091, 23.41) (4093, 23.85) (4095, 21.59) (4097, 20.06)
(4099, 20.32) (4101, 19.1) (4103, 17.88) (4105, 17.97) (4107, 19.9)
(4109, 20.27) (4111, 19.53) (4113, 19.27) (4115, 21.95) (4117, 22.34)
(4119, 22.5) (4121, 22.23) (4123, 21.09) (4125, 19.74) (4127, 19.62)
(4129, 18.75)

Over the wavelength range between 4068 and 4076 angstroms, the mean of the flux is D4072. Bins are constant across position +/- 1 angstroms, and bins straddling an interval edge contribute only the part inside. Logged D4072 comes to 18.1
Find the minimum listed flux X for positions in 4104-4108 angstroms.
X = 17.97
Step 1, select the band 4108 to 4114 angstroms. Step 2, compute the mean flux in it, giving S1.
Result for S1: 19.7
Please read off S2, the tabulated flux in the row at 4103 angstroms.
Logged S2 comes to 17.88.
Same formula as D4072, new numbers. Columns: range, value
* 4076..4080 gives 16.4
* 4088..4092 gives 23.4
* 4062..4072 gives 18.7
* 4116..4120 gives 22.4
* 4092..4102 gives 21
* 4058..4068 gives 17.8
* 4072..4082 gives 17.1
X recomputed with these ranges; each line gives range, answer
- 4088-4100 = 20.06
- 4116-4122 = 22.23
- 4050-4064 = 16.89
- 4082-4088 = 20.18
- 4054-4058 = 19.28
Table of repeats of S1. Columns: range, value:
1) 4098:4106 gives 18.8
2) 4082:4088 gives 21.6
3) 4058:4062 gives 17.2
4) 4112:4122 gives 21.7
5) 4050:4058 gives 19.3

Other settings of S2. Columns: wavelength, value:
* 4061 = 17.59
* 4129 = 18.75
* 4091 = 23.41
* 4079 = 17.13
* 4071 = 19.2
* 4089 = 23.48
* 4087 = 23.36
